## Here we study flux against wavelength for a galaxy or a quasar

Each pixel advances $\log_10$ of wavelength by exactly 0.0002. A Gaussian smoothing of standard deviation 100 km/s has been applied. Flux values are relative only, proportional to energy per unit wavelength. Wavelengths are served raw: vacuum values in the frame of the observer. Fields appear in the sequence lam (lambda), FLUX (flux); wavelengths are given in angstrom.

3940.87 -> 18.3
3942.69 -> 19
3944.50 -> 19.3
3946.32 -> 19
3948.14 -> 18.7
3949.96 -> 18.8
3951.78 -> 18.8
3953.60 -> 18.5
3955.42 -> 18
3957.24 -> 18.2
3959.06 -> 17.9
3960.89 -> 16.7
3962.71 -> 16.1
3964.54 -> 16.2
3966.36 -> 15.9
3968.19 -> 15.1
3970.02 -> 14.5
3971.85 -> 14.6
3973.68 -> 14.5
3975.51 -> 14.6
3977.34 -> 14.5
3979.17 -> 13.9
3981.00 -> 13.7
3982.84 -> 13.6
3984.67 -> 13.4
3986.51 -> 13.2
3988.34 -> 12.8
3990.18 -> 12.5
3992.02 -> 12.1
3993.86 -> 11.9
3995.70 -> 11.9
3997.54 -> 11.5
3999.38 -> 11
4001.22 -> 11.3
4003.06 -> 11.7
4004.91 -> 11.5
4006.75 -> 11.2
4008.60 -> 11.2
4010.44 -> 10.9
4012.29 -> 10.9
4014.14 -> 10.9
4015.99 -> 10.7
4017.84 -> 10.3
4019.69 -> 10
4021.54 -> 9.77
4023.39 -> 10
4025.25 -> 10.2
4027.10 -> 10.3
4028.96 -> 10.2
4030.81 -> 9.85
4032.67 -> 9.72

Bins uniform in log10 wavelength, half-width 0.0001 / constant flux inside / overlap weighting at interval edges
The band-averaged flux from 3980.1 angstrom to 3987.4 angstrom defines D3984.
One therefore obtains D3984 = 13.5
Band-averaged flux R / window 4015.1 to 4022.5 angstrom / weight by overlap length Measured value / 10.2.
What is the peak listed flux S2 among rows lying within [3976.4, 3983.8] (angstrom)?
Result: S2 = 14.5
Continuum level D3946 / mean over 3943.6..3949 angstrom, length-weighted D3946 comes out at 19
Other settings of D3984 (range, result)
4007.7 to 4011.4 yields 11.1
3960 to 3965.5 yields 16.3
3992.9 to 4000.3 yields 11.6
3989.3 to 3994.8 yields 12.2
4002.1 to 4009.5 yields 11.4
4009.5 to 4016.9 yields 10.9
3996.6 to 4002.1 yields 11.3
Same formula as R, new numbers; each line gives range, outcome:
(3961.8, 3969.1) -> 15.8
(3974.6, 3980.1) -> 14.3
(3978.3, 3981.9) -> 13.8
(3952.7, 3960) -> 18.1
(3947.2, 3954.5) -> 18.7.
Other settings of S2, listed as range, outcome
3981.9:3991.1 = 13.6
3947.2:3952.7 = 18.8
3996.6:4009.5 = 11.7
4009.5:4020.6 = 10.9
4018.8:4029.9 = 10.3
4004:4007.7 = 11.5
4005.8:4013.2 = 11.2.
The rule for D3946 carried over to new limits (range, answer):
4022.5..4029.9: 10.2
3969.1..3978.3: 14.5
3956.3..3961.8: 17.6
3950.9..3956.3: 18.4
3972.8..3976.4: 14.6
